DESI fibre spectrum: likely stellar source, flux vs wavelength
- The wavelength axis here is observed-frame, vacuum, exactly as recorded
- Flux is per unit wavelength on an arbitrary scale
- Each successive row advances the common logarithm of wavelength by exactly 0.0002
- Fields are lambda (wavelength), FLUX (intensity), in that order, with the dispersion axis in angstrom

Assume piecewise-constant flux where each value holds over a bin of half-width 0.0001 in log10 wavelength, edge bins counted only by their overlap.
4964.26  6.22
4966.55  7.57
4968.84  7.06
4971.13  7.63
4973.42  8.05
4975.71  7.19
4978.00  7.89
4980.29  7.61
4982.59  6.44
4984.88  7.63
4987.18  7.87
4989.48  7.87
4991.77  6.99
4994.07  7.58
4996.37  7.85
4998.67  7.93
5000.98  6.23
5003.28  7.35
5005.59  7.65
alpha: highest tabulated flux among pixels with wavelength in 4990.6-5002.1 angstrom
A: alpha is 7.93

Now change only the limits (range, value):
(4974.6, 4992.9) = 7.89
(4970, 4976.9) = 8.05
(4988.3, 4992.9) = 7.87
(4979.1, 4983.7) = 7.61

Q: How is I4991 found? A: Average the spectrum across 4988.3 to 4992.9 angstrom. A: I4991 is 7.44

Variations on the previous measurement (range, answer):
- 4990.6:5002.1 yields 7.32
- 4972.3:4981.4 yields 7.69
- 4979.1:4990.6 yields 7.48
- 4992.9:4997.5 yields 7.71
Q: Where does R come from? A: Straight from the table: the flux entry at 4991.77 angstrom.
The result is 6.99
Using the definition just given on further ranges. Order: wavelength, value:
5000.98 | 6.23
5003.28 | 7.35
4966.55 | 7.57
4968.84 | 7.06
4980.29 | 7.61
